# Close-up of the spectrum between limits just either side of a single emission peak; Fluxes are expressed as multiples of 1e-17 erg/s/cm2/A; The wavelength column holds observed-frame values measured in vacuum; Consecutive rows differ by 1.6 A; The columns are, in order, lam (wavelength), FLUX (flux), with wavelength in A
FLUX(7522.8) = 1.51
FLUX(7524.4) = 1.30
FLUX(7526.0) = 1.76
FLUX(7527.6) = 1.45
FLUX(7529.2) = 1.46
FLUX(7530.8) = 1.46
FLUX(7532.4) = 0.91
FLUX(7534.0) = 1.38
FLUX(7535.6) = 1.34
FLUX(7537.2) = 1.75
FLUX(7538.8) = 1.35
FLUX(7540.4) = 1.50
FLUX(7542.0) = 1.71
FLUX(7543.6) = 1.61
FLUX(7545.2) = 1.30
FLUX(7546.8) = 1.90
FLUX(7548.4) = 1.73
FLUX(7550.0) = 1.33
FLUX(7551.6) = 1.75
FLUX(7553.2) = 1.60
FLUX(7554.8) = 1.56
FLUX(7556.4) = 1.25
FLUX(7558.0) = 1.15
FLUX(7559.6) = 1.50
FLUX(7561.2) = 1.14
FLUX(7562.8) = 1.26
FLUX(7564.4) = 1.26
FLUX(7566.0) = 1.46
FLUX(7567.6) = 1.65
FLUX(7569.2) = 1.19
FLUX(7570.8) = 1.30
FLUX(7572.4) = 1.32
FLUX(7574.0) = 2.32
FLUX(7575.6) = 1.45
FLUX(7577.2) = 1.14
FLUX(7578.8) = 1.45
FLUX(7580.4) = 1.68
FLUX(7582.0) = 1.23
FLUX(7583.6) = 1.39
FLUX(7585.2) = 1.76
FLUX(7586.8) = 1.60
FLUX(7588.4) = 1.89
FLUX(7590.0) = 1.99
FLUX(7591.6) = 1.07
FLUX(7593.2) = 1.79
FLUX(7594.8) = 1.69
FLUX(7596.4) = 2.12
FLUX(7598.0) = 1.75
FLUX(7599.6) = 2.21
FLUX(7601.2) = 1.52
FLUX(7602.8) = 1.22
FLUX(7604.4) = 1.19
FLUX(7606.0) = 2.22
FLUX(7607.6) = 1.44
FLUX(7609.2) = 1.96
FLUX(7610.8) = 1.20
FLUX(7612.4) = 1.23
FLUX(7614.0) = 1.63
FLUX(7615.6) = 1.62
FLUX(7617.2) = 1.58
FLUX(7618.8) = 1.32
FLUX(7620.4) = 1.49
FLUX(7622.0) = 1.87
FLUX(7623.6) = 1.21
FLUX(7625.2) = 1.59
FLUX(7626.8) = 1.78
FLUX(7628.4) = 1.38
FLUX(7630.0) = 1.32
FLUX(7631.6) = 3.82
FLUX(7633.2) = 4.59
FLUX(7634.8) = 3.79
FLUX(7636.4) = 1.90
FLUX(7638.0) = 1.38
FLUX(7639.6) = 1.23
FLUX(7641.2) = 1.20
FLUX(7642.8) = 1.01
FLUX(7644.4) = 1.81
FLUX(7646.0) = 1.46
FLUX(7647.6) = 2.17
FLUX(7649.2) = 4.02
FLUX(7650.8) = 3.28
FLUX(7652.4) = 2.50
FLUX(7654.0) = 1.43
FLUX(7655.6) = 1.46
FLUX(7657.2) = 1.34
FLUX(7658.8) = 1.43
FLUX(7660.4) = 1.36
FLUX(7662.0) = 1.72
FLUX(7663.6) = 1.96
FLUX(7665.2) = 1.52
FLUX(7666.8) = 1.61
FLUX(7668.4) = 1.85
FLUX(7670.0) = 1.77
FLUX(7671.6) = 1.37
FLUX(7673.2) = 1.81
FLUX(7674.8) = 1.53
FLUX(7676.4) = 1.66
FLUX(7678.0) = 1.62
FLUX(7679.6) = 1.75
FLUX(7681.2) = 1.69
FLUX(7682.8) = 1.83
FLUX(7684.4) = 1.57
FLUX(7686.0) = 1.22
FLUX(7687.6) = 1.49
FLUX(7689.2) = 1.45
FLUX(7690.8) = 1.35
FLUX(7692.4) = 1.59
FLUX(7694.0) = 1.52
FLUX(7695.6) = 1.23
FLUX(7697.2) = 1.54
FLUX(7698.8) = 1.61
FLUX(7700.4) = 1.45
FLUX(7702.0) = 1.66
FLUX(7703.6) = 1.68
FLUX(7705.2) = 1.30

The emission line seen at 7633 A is [S II] 6716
